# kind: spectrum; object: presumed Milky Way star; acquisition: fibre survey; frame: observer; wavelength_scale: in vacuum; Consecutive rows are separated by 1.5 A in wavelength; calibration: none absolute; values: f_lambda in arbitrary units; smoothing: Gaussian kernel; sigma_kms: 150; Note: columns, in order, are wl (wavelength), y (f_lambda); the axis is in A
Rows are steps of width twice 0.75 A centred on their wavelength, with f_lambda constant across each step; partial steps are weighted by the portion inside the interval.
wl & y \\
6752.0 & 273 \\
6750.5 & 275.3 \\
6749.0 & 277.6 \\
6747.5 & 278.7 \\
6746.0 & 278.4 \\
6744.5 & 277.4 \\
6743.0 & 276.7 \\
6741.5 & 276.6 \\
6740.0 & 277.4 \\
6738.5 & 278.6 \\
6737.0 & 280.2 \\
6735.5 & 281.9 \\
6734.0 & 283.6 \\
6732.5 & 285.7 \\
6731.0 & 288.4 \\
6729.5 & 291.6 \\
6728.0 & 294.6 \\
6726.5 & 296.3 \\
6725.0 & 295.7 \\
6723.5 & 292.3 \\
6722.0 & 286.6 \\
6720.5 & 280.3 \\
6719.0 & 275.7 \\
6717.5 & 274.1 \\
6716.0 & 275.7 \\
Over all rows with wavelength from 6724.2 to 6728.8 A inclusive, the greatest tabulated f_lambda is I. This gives 296.3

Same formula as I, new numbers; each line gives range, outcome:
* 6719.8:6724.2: 292.3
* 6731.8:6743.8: 285.7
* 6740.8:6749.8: 278.7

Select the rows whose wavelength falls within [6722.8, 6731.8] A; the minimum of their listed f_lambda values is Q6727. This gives 288.4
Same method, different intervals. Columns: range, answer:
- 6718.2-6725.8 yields 275.7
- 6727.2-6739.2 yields 278.6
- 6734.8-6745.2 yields 276.6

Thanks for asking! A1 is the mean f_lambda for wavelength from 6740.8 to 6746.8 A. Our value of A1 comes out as 277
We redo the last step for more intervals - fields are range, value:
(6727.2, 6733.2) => 290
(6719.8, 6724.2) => 286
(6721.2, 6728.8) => 293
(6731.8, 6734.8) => 285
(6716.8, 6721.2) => 277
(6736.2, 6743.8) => 278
